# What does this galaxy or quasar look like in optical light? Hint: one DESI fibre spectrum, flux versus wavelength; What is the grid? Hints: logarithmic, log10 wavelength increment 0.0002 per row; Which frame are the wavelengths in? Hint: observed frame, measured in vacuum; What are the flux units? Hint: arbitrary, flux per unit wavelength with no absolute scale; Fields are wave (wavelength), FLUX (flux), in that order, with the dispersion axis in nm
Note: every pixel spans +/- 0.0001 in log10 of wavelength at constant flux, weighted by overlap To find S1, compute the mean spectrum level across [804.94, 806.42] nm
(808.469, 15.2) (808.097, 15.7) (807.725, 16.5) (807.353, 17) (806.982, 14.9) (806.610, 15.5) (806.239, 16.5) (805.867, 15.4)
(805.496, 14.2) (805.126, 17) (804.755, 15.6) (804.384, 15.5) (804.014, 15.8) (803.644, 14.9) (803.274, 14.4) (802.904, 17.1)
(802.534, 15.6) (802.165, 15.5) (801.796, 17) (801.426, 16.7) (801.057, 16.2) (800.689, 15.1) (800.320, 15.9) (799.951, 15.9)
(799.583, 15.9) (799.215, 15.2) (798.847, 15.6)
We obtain 15.8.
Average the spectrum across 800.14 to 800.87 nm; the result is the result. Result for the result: 15.5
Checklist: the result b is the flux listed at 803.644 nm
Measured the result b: 14.9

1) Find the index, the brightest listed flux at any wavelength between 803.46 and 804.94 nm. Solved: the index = 15.8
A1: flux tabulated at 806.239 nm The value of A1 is 16.5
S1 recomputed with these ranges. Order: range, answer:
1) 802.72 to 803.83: 15.5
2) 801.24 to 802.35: 16.4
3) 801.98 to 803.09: 16.1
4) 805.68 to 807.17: 15.6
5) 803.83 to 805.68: 15.6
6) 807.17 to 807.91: 16.7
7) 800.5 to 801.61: 16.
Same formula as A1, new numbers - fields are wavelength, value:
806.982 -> 14.9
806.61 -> 15.5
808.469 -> 15.2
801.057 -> 16.2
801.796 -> 17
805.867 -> 15.4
